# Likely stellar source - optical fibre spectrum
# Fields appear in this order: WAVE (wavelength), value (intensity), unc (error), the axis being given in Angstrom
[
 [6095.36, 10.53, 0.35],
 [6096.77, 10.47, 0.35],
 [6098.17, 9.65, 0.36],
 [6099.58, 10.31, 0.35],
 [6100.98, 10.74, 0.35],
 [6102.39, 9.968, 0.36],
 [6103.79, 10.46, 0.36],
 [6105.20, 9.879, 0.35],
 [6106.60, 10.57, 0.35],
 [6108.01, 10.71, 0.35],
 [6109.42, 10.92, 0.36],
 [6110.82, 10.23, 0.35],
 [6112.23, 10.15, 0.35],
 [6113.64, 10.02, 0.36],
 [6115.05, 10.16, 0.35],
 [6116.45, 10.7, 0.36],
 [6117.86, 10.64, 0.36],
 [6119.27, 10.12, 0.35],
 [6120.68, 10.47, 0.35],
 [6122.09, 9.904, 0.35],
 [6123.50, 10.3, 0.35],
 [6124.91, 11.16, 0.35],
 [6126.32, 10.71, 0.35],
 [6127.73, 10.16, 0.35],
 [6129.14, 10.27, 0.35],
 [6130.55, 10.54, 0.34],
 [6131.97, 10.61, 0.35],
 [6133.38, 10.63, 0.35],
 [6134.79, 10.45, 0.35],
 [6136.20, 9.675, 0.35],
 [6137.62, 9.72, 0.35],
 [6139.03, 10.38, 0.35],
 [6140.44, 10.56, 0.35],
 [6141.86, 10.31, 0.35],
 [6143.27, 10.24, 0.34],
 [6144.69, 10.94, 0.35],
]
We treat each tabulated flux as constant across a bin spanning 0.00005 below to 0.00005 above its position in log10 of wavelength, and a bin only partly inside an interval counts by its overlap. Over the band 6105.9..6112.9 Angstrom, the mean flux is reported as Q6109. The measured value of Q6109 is 10.5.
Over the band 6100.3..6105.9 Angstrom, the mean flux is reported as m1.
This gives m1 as 10.3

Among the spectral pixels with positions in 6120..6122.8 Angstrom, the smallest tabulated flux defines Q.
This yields 9.904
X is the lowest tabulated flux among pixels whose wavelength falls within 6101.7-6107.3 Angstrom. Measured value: 9.879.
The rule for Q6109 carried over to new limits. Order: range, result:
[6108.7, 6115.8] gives 10.3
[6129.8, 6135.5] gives 10.6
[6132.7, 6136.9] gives 10.3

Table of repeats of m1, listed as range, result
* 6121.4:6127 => 10.5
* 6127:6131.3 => 10.3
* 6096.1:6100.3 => 10.2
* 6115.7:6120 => 10.5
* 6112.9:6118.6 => 10.4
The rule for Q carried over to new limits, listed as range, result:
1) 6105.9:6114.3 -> 10.02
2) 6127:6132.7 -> 10.16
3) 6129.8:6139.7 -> 9.675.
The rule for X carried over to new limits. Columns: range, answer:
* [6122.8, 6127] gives 10.3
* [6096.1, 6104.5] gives 9.65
